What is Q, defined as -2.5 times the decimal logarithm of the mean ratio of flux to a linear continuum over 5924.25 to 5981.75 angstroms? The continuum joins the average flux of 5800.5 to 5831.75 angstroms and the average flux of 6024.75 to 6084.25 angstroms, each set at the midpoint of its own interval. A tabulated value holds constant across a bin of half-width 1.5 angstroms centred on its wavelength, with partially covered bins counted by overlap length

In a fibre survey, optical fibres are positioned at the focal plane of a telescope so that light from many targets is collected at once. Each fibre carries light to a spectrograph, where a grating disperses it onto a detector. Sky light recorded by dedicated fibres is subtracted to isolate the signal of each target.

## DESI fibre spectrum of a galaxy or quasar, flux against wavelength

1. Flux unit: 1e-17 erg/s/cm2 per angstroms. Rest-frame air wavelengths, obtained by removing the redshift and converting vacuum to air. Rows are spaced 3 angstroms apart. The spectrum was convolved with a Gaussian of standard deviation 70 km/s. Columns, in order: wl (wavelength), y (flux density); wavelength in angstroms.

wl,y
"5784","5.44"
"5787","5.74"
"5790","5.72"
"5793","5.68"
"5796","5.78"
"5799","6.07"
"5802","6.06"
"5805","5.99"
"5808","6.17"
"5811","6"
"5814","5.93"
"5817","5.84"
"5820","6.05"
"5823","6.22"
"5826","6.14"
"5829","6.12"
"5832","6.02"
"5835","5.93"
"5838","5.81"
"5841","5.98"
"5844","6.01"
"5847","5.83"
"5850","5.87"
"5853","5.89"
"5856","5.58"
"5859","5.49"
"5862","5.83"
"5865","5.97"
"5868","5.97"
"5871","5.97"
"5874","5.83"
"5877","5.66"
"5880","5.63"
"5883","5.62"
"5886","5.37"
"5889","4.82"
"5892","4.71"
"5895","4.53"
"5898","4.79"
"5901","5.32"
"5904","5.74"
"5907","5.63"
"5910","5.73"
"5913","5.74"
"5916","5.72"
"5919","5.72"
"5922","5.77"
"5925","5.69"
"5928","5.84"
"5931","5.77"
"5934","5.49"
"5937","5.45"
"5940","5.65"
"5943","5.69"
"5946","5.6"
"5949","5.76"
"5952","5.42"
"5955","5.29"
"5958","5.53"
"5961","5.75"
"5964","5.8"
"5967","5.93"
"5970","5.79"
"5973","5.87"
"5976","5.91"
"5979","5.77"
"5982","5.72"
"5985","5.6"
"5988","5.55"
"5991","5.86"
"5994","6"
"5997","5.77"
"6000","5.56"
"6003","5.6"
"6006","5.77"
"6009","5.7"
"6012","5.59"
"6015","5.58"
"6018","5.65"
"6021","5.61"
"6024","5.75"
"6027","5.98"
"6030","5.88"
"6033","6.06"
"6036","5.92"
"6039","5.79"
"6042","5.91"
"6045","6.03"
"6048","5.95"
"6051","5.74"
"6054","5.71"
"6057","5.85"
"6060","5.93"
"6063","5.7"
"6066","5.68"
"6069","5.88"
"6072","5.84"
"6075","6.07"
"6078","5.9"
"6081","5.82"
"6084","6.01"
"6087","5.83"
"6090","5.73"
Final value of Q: 0.05 mag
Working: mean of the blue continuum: 6.05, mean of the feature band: 5.68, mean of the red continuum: 5.88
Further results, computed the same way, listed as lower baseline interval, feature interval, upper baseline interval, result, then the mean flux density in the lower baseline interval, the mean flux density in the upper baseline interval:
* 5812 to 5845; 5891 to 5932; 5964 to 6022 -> 0.07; 6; 5.73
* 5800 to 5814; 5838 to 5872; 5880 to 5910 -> -0.05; 6.04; 5.22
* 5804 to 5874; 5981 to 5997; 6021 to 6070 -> 0.02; 5.94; 5.85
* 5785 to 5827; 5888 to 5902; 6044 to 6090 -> 0.22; 5.95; 5.86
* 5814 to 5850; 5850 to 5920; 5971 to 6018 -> 0.07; 5.99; 5.72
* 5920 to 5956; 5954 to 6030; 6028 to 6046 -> 0.01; 5.62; 5.93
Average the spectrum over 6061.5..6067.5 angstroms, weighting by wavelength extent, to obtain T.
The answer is 5.69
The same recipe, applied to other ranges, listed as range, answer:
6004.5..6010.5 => 5.73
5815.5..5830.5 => 6.07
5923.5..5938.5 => 5.65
